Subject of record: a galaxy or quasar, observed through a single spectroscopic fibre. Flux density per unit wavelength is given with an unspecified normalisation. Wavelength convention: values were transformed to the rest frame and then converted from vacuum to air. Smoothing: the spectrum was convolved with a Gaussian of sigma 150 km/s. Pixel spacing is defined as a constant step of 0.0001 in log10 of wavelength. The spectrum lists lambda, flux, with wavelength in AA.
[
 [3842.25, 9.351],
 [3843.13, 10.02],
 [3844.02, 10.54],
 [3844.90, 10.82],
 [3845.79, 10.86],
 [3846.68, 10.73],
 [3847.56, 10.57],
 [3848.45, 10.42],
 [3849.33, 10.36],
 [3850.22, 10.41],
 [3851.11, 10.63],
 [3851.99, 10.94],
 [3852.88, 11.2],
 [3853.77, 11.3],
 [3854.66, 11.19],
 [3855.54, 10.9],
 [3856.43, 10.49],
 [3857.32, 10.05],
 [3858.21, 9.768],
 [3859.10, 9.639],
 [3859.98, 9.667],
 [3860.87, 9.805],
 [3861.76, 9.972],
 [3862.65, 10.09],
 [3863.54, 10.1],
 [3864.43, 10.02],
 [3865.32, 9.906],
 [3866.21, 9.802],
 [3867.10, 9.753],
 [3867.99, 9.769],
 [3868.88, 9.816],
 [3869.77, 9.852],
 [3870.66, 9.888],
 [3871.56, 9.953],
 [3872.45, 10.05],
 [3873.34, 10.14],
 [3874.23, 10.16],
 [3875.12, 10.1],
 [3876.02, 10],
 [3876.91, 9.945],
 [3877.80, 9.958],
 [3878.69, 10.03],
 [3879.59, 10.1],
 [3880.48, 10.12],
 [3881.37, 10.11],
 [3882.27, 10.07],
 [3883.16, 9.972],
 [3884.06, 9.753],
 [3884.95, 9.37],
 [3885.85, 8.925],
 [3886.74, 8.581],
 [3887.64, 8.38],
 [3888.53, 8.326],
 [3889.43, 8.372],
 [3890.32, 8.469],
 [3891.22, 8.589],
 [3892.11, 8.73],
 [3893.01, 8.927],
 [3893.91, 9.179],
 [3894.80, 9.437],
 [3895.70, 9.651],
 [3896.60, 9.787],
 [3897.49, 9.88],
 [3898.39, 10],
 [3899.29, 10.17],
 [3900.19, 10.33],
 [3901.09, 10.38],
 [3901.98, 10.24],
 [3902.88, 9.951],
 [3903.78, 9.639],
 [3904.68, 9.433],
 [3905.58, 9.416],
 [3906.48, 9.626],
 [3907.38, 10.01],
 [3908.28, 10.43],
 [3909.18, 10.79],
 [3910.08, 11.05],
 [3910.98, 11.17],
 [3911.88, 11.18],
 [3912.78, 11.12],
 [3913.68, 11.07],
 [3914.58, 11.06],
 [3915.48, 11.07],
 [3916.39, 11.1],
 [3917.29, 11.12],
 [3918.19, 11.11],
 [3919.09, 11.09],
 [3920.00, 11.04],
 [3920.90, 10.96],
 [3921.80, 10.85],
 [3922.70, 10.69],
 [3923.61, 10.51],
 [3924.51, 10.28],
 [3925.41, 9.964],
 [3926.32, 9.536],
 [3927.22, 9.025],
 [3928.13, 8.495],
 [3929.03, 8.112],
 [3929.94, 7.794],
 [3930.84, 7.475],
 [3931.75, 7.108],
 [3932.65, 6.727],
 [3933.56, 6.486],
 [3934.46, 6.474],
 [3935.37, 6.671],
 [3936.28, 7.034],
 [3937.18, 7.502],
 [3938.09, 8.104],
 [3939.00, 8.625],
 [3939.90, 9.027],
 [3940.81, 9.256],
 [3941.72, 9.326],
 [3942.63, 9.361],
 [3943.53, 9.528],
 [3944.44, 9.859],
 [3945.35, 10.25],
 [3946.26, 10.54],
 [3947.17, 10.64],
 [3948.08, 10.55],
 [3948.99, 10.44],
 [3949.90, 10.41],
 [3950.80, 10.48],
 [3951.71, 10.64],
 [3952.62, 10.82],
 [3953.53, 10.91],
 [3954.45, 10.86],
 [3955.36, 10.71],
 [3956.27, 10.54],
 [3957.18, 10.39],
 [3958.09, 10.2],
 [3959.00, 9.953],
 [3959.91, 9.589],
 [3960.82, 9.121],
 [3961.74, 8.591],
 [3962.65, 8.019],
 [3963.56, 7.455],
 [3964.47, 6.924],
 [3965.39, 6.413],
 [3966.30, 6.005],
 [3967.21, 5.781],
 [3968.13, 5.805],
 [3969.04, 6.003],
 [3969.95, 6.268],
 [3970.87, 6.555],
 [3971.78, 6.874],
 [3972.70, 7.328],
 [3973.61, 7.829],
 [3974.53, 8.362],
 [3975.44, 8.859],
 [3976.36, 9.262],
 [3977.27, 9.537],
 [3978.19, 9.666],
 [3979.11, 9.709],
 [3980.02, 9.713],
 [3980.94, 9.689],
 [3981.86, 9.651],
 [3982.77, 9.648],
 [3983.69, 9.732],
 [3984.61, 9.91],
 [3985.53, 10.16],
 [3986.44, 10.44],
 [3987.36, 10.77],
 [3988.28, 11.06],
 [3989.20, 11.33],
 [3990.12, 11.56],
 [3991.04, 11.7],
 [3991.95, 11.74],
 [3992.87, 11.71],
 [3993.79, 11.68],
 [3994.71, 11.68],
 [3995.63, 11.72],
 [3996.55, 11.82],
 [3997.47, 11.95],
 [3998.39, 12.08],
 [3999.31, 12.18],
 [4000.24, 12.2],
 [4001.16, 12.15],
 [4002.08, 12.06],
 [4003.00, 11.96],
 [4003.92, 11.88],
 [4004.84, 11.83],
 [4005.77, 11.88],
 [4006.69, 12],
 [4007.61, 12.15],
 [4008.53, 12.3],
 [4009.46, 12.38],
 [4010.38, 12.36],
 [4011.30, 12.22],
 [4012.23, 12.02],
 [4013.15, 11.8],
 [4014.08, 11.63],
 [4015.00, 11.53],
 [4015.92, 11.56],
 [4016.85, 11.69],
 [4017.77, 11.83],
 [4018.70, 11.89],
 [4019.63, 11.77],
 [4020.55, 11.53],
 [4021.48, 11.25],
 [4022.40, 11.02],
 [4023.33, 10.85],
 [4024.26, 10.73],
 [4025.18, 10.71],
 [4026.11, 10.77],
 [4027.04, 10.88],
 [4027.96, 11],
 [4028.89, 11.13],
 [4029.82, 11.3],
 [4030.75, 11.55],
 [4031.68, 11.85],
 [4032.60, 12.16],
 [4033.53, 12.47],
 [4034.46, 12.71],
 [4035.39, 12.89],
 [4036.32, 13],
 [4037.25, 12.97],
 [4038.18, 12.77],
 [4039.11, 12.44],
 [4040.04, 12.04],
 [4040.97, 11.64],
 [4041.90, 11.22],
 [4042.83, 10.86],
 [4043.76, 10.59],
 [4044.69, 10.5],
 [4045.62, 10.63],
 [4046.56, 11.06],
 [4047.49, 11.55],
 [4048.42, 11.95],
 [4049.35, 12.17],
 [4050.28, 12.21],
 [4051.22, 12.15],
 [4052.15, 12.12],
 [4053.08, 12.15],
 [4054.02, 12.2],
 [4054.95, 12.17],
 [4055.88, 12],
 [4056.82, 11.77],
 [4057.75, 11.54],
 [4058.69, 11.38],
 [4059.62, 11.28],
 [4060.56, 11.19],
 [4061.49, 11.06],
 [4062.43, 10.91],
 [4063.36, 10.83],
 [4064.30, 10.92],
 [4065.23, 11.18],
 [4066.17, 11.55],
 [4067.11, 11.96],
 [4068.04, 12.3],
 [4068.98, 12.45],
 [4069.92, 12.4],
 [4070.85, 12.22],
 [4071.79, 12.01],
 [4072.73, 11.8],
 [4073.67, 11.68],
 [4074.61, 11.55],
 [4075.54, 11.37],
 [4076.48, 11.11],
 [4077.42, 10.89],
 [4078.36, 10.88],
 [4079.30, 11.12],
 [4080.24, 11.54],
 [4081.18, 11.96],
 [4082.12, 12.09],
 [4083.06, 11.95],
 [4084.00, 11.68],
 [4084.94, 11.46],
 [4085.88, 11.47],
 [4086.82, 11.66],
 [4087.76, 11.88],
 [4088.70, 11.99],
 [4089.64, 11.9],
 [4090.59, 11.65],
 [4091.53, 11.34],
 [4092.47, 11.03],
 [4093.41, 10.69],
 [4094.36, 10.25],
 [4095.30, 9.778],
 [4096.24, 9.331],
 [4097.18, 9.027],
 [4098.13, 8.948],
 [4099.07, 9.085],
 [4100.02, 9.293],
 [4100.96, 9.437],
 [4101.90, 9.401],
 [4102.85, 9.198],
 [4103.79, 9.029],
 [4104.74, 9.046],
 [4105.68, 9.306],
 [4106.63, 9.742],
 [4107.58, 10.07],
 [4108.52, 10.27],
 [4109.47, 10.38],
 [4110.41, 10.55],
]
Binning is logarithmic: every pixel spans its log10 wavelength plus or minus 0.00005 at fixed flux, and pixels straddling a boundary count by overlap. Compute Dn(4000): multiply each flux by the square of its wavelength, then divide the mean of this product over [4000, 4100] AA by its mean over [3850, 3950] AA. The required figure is 1.28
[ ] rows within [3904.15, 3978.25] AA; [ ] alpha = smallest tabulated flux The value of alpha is 5.781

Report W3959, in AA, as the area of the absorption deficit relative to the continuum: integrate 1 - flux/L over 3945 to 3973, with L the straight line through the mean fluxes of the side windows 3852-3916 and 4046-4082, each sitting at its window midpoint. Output 4.7 AA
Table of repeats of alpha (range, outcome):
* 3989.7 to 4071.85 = 10.5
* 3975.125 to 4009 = 8.859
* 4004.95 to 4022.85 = 11.02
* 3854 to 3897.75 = 8.326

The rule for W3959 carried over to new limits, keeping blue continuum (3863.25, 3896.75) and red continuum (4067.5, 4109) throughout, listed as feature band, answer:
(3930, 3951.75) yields 2.5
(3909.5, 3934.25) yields -0.1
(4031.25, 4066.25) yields -3.8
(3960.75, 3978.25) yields 4.6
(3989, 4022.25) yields -4.9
